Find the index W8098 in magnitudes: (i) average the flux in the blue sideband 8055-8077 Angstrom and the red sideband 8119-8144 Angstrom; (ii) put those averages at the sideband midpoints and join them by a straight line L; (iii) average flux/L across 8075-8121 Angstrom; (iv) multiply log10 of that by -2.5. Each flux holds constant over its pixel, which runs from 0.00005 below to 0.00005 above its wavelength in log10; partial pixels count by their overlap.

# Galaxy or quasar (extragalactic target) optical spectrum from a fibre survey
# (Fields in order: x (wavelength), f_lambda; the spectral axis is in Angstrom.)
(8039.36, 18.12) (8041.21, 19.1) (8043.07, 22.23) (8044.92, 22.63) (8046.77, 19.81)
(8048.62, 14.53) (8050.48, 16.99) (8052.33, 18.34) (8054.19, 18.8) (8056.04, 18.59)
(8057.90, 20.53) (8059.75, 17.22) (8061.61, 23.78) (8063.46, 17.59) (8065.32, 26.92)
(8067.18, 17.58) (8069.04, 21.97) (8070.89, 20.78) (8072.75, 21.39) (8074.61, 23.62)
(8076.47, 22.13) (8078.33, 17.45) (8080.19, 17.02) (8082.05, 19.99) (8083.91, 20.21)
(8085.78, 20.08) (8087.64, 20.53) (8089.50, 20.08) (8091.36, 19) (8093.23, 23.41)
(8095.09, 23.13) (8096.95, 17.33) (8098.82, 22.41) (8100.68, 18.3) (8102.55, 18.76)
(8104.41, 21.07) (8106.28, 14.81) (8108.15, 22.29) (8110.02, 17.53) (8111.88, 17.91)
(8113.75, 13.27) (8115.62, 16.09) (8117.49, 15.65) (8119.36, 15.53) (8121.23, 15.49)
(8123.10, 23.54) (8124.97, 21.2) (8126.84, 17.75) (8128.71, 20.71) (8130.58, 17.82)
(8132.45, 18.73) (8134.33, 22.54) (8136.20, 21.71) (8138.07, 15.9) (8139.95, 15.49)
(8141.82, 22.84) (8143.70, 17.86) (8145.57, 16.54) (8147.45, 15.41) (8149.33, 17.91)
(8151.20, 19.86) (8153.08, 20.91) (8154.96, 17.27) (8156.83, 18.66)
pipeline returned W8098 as 0.07 mag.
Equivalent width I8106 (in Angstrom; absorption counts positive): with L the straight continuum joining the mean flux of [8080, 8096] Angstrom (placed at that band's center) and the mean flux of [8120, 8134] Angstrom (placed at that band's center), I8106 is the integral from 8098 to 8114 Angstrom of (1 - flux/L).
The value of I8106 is 1.1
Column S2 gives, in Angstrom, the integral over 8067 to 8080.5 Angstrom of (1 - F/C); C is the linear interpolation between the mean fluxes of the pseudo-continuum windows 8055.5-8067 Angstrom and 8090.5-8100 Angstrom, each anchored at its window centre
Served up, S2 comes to 0.1 Angstrom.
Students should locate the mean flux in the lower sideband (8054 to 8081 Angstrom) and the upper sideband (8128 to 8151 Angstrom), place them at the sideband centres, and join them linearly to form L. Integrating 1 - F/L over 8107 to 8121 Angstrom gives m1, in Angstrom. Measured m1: 1.8 Angstrom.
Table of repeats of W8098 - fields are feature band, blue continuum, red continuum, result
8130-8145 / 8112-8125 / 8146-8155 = -0.08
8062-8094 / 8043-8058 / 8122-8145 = -0.08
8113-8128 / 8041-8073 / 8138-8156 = 0.07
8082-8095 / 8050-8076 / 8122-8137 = -0.01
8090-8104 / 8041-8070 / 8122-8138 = -0.02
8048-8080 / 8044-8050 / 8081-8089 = -0.02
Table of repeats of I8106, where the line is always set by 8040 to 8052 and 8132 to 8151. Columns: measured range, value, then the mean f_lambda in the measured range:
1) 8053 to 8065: -0.5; 19.8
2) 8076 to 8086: -0.2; 19.3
